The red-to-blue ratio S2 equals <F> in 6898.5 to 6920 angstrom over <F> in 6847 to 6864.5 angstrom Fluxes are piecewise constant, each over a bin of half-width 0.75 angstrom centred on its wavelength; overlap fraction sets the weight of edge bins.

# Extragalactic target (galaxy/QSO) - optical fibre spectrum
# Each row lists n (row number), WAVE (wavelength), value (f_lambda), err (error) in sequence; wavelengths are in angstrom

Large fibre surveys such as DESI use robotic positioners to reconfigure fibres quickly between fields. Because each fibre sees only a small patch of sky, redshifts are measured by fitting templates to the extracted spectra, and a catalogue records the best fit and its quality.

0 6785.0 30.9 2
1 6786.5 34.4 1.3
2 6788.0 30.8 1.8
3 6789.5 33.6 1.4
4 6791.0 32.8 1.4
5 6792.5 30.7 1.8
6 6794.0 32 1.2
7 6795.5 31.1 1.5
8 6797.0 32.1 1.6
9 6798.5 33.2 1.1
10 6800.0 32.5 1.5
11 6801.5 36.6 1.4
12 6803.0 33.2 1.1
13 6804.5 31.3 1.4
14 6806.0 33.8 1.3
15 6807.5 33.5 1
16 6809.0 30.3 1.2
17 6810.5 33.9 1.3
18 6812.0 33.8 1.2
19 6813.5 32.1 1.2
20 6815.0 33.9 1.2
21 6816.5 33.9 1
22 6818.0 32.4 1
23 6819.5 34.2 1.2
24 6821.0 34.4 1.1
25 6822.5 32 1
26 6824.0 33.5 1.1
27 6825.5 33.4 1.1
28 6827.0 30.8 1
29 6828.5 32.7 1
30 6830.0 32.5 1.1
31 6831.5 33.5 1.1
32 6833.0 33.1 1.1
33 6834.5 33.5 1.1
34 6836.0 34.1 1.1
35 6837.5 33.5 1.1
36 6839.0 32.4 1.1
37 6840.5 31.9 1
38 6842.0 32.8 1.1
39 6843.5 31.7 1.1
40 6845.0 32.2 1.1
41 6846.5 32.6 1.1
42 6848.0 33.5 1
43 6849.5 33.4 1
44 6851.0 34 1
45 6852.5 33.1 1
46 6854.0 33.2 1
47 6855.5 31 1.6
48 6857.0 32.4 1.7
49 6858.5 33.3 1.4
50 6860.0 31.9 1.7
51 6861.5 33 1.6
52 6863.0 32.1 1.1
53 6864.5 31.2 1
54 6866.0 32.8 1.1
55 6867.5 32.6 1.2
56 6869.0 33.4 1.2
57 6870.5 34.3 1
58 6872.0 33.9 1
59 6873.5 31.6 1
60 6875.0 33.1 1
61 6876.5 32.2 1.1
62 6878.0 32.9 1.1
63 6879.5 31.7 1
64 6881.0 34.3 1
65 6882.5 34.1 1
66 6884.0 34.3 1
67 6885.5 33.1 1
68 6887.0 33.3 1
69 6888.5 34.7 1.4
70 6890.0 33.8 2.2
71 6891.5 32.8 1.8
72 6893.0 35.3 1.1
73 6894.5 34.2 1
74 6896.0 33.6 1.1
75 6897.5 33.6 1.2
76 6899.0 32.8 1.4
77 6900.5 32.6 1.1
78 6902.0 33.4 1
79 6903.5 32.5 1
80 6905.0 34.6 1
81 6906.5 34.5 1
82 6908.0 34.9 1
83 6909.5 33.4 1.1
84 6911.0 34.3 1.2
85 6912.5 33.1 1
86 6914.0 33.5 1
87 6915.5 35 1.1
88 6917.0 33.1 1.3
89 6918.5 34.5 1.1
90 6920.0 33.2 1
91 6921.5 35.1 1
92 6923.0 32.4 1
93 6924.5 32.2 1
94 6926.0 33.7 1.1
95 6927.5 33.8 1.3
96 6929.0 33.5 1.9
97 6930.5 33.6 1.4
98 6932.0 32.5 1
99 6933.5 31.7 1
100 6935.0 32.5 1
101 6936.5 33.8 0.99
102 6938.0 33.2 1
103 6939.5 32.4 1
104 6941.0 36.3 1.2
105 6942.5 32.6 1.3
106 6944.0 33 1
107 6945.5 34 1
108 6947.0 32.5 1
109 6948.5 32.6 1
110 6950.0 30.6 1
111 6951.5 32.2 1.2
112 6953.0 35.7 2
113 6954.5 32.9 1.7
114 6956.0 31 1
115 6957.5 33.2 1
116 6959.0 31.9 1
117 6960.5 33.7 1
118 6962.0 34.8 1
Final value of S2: 1.03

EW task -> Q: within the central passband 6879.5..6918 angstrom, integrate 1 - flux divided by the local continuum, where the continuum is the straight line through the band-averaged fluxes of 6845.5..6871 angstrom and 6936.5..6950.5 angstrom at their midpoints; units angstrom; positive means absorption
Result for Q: -1.0 angstrom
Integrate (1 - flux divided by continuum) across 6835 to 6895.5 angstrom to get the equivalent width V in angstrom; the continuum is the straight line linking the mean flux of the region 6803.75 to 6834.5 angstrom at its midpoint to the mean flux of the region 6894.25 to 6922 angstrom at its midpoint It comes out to 0.60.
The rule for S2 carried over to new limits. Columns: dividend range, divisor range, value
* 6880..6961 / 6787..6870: 1.02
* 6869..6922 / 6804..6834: 1.02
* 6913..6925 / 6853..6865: 1.04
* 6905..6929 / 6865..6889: 1.02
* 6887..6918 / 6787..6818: 1.03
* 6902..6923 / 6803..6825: 1.02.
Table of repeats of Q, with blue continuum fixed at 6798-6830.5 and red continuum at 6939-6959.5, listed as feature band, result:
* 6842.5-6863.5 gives 0.23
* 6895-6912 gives -0.34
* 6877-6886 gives -0.10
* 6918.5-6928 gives -0.15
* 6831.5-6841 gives -0.02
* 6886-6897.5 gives -0.32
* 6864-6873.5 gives 0.02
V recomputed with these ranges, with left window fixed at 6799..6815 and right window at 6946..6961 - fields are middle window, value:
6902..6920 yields -0.6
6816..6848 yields 0.1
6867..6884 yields -0.1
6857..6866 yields 0.2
